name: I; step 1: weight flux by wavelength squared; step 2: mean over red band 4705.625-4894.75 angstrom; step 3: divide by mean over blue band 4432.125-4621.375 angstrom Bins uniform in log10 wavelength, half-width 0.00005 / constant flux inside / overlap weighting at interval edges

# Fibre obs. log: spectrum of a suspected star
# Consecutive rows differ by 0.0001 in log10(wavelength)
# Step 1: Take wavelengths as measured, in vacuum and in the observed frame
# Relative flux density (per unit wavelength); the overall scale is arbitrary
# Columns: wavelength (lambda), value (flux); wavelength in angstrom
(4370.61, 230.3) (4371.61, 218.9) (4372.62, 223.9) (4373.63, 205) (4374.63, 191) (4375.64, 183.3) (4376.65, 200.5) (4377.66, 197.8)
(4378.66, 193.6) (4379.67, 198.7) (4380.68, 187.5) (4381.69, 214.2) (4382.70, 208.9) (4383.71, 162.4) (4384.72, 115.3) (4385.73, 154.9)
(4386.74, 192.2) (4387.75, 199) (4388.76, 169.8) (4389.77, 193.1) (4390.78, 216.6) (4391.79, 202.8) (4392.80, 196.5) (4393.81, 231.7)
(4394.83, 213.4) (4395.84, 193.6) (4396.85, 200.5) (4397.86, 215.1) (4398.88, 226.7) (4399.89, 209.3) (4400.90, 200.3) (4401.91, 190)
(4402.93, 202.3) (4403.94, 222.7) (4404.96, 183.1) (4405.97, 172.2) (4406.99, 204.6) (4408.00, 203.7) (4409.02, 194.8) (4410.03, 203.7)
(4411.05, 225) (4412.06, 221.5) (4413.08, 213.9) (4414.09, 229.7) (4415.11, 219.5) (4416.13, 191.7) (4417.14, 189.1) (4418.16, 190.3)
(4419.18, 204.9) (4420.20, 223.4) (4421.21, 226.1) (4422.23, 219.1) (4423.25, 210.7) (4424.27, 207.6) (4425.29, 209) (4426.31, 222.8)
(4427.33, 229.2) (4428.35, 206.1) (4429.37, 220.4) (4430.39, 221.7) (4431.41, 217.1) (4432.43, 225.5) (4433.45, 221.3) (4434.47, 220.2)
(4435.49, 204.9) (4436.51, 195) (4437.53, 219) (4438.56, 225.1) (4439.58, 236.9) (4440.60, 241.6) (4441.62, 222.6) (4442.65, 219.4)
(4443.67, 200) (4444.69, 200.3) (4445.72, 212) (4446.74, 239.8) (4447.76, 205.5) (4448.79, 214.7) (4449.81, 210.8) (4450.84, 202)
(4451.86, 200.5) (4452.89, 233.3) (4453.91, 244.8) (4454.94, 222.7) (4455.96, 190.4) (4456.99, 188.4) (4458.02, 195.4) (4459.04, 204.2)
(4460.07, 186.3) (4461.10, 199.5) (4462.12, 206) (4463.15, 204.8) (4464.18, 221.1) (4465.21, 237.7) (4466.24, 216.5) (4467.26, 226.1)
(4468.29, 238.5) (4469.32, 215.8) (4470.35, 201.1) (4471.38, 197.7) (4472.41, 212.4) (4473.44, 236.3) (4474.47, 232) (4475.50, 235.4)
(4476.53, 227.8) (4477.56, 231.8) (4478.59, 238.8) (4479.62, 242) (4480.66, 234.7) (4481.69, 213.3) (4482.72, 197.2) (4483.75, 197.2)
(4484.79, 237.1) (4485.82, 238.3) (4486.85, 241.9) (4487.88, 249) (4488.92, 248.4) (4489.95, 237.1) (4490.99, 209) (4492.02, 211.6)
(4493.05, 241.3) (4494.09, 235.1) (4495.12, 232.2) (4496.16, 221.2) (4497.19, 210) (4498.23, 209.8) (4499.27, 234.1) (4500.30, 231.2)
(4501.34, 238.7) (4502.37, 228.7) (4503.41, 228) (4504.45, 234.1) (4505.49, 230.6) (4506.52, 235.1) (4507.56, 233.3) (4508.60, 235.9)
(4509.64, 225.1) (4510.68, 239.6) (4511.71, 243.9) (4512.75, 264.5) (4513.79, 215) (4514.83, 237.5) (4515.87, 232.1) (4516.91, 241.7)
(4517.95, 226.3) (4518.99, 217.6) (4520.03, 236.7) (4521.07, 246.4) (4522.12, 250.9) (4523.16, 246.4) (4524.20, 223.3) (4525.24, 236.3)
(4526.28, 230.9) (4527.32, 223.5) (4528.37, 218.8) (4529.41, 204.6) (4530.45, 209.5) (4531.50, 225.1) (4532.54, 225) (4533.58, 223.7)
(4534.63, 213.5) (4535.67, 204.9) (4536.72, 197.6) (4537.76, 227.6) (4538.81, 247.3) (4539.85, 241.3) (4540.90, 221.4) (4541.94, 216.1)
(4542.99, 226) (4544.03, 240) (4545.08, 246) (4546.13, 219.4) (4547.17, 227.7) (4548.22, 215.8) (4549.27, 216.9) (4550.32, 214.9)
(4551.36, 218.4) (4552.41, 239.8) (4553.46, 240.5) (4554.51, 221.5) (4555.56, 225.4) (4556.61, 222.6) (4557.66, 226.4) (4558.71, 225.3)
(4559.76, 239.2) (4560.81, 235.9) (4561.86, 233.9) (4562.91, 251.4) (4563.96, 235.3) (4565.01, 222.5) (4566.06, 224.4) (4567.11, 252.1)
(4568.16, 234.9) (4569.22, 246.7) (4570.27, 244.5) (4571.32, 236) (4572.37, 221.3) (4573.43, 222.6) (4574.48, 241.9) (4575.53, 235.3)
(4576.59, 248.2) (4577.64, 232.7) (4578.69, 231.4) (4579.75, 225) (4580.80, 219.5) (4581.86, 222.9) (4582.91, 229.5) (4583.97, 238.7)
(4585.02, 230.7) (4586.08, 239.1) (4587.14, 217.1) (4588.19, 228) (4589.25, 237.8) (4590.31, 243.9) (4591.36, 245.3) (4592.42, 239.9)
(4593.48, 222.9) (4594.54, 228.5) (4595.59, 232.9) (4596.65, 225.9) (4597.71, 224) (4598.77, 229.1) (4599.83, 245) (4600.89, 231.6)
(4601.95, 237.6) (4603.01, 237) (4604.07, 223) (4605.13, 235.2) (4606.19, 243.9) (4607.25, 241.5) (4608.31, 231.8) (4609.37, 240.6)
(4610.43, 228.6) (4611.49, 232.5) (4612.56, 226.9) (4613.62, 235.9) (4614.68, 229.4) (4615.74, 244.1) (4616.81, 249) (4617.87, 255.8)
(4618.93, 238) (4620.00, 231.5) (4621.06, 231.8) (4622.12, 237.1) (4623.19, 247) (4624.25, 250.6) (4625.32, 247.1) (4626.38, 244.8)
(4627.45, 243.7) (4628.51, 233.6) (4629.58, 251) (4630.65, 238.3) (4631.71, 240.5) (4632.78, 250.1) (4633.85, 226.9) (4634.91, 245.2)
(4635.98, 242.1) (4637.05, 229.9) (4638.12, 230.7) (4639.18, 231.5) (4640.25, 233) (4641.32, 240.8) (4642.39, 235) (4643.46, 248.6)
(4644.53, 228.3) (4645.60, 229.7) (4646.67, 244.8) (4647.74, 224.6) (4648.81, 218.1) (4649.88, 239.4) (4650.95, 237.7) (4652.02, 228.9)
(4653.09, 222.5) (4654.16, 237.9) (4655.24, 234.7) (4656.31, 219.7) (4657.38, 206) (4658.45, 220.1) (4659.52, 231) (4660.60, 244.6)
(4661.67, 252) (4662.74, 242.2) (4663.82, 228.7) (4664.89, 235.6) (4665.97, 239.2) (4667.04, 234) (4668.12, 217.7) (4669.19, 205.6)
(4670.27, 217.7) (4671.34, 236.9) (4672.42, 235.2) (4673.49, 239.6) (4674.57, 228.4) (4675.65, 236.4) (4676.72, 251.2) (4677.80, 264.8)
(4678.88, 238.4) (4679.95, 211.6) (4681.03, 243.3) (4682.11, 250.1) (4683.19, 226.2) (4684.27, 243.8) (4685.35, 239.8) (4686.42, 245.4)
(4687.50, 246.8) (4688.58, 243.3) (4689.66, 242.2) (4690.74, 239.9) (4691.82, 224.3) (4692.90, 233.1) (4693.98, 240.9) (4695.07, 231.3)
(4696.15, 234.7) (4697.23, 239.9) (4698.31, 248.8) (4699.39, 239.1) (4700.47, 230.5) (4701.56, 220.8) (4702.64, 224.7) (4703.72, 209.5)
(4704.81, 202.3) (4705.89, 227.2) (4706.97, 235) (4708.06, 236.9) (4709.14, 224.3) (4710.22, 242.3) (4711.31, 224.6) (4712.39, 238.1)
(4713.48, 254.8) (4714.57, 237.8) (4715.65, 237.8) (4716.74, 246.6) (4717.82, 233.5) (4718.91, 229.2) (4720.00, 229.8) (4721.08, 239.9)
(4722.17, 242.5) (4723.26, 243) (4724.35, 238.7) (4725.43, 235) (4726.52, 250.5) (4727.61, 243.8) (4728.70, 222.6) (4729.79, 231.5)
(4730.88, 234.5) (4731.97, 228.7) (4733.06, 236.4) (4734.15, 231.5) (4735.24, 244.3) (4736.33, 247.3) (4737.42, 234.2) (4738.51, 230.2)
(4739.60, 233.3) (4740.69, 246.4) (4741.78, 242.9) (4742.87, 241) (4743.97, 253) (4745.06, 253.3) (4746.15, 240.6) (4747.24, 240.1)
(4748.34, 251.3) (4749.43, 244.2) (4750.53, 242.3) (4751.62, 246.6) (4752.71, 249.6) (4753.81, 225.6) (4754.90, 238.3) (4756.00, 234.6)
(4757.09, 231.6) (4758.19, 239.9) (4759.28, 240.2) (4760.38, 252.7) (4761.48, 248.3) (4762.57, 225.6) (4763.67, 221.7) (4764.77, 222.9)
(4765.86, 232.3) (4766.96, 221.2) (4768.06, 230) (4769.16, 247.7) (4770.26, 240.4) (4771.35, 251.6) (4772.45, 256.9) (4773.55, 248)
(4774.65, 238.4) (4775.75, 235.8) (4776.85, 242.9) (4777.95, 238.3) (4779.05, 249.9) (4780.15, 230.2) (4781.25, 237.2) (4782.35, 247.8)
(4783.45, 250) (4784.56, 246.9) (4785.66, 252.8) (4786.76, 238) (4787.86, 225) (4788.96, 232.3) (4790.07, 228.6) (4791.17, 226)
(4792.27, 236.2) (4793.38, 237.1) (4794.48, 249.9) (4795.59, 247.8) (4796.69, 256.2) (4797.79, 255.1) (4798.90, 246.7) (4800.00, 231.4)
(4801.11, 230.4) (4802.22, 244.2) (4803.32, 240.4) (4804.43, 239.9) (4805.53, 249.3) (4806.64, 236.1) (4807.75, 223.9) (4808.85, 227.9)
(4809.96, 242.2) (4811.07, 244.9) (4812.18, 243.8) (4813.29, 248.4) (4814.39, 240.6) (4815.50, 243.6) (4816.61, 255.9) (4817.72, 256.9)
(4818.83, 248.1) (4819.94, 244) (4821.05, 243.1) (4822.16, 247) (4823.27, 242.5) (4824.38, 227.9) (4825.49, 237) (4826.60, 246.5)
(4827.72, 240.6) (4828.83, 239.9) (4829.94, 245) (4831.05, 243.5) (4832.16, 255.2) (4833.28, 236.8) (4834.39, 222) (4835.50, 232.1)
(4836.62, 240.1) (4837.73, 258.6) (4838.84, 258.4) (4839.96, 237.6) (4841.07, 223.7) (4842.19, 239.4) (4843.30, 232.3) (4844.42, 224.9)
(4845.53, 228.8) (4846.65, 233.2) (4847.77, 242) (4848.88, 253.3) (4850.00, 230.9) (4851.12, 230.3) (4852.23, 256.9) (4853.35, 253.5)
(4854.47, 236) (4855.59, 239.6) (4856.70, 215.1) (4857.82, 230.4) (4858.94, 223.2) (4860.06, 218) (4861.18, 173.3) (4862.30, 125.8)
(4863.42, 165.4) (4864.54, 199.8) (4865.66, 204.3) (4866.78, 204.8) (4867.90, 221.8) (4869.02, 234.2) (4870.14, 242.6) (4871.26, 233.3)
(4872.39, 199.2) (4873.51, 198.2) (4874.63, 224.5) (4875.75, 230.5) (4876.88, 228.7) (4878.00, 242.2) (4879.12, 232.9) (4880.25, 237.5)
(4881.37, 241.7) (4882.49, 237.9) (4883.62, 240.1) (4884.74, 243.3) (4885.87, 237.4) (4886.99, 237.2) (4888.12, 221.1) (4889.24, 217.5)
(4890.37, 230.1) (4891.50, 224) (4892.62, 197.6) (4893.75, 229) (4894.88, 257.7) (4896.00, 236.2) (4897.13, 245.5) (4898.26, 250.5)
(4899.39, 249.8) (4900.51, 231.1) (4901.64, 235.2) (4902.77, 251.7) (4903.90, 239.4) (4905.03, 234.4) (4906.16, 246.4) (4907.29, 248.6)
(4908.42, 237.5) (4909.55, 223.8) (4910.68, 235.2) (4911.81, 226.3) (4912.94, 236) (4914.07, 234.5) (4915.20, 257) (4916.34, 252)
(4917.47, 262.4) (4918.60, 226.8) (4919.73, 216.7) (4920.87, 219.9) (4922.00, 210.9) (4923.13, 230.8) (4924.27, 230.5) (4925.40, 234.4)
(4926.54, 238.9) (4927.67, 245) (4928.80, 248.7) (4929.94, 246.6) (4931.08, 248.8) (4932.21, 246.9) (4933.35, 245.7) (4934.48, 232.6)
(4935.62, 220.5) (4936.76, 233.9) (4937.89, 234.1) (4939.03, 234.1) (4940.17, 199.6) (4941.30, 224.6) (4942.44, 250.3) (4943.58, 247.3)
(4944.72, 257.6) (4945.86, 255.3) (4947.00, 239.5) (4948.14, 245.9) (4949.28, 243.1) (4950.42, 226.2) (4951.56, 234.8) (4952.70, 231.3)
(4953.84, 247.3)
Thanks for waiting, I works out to 1.16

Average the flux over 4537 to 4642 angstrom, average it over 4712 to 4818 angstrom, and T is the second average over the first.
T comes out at 1.03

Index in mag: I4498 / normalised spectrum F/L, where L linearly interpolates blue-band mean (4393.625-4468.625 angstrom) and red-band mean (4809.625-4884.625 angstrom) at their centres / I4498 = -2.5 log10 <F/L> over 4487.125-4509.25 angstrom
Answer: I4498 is -0.073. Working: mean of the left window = 212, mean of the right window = 232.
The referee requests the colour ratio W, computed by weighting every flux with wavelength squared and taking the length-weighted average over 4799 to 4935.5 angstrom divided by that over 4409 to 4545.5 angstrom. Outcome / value 1.24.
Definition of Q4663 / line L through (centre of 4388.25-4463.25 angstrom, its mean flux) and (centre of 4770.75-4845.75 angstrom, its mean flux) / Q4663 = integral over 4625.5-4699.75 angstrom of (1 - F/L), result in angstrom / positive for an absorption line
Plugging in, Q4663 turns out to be -2.06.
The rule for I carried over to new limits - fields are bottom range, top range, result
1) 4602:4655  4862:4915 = 1.08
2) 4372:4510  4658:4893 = 1.27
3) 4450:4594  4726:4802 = 1.17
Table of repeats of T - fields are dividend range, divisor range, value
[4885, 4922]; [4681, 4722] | 1.00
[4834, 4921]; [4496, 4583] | 1.00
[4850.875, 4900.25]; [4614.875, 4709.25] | 0.96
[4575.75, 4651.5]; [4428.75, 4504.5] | 1.07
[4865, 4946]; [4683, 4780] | 0.99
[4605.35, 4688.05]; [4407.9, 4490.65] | 1.09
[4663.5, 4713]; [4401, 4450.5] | 1.10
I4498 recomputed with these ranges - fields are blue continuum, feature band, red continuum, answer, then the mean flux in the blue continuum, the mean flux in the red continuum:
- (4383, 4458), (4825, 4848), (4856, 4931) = -0.059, 208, 229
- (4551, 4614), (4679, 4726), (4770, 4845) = 0.011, 233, 241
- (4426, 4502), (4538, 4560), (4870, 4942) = -0.025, 220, 234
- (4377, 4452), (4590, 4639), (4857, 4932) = -0.103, 207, 229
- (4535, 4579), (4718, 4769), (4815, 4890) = -0.033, 230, 231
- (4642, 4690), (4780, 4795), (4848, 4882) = -0.057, 234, 221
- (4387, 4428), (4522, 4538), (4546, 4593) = 0.018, 207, 232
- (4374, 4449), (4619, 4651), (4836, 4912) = -0.097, 206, 230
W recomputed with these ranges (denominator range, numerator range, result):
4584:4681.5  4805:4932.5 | 1.10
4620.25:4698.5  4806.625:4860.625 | 1.09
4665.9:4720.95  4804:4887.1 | 1.06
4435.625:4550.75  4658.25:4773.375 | 1.17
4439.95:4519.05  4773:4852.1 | 1.24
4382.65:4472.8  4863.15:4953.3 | 1.38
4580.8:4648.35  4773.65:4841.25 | 1.11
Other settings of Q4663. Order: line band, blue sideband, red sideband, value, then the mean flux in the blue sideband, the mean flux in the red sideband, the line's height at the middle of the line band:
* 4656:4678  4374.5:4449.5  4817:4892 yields -1.2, 206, 231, 220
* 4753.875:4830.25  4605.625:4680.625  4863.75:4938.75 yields -2.0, 236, 233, 234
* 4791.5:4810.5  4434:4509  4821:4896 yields -1.0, 221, 229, 228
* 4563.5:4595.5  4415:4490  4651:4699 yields -0.8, 218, 235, 227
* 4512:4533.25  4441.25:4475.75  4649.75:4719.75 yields -1.1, 214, 234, 219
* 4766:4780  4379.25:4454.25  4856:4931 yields -1.1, 208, 229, 223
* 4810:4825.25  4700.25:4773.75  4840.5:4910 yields -0.8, 237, 228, 232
